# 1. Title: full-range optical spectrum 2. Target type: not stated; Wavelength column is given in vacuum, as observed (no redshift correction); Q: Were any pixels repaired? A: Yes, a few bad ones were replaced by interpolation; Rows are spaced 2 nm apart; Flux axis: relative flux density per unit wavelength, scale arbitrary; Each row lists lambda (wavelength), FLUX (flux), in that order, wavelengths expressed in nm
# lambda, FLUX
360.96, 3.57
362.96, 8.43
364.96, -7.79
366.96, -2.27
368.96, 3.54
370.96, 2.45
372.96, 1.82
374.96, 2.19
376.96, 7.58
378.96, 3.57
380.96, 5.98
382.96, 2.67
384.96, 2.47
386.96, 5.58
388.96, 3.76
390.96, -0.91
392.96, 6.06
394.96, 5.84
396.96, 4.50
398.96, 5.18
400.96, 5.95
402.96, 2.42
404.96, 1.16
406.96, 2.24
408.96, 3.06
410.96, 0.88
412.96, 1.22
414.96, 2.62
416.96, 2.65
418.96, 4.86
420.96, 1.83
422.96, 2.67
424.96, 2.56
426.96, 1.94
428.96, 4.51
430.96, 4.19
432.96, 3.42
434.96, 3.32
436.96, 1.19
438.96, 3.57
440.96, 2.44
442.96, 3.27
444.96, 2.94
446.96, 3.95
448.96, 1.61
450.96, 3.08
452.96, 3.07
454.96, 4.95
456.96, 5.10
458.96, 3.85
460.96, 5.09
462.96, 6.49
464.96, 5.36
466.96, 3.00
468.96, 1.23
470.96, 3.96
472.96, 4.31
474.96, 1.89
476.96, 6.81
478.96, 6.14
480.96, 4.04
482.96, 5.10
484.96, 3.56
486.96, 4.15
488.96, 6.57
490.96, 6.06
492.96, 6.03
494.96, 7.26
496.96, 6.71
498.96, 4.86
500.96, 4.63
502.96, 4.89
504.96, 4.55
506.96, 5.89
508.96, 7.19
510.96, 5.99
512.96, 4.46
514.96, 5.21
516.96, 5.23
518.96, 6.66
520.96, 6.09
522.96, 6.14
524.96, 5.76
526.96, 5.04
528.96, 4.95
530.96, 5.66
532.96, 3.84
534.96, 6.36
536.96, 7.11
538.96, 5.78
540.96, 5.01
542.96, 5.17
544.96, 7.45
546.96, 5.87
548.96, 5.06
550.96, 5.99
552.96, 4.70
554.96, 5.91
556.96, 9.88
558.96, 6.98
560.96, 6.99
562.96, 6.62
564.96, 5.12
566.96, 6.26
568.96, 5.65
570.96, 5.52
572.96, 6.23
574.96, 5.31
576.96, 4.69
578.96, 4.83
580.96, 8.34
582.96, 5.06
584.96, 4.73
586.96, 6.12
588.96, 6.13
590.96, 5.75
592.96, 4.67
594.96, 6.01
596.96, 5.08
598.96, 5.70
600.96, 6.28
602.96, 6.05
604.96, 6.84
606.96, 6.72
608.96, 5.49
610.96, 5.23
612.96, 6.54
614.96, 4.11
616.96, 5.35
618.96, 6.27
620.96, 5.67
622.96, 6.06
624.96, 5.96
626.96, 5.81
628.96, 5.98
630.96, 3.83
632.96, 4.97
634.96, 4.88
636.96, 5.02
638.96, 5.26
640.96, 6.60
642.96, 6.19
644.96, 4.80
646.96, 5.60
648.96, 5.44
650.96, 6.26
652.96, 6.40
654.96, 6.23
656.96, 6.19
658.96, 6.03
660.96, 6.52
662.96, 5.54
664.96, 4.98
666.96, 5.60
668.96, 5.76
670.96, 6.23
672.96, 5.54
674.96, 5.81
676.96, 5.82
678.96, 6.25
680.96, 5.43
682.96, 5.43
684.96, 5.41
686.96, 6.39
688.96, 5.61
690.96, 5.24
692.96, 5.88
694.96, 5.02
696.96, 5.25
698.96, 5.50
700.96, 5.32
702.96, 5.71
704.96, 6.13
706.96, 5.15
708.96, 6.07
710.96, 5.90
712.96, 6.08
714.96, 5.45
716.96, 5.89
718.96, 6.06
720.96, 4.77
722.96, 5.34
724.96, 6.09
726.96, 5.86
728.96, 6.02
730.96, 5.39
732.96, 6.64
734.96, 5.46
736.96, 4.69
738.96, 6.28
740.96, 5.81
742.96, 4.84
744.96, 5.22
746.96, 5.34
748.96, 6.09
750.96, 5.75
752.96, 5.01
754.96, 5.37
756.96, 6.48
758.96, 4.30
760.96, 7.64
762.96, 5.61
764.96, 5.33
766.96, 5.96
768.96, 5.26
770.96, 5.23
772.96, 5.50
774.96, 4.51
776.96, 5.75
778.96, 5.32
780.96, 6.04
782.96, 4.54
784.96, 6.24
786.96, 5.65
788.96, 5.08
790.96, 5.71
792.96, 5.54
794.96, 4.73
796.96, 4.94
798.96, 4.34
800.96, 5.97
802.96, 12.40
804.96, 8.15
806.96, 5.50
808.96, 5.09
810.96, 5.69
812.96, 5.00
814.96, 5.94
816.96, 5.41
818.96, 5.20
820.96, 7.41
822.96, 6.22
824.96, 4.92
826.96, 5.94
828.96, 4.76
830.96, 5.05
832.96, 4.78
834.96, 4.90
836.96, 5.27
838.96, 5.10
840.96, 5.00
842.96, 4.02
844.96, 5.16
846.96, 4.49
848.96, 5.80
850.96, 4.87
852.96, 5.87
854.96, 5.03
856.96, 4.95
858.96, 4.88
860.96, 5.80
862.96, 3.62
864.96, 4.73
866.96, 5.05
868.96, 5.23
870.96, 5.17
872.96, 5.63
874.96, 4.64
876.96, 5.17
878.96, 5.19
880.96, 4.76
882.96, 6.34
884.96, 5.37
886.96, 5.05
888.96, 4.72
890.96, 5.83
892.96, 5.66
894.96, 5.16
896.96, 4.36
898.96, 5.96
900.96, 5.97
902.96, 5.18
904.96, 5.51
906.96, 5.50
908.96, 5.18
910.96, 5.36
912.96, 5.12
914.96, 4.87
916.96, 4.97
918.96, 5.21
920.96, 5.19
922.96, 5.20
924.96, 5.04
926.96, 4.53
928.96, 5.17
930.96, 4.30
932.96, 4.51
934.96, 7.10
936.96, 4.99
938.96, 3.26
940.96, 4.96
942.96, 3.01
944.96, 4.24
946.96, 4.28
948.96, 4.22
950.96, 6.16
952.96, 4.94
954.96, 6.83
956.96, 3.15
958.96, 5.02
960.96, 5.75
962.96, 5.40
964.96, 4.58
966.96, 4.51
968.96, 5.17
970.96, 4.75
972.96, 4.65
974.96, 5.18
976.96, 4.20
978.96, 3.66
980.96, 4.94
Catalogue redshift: 0.222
